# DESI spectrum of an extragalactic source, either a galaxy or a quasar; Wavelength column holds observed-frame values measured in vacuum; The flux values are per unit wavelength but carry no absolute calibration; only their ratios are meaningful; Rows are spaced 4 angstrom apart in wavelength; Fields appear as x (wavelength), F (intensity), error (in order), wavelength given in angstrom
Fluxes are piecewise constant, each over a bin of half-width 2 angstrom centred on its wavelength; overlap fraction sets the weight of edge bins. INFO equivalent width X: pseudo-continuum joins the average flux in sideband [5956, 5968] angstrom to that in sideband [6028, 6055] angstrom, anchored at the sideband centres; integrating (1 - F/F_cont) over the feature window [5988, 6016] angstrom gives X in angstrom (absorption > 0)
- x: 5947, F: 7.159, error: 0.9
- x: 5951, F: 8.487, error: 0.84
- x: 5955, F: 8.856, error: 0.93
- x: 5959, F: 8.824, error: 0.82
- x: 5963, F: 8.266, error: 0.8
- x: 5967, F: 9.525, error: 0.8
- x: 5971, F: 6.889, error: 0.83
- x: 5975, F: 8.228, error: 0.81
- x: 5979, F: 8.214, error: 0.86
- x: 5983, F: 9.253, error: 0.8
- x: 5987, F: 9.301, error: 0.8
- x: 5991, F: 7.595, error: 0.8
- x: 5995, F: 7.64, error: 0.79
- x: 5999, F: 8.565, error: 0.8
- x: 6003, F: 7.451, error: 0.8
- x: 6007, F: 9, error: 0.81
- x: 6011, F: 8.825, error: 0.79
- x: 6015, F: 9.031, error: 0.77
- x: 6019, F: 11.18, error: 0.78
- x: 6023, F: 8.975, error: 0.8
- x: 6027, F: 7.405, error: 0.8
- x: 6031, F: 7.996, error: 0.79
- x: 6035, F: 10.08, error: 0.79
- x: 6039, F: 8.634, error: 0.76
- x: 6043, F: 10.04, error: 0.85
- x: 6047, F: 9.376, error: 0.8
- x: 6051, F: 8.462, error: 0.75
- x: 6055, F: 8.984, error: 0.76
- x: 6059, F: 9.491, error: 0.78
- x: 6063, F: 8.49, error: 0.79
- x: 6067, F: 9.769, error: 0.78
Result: 1.9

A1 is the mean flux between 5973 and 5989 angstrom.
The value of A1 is 8.75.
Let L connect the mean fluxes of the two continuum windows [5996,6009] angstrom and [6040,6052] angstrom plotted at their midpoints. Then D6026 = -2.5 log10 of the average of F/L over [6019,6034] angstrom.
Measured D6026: 0.02 mag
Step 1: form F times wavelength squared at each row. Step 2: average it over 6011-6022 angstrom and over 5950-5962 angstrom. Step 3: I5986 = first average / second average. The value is 1.15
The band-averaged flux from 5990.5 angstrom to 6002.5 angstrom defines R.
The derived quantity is 7.92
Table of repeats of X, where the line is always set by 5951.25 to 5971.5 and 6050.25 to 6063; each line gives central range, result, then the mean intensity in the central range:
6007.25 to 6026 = -1.2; 9.34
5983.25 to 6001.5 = 0.8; 8.35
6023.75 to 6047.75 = -0.1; 8.9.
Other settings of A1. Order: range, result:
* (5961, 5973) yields 8.23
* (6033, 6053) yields 9.32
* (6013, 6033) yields 8.92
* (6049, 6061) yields 8.98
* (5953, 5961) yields 8.84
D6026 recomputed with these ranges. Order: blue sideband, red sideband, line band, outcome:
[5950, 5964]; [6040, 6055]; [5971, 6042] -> 0.04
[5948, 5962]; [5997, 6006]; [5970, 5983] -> 0.04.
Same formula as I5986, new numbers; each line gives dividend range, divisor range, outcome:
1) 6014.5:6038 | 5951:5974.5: 1.10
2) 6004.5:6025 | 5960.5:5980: 1.15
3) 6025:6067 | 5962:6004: 1.10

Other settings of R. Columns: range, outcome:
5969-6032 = 8.48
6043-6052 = 9.22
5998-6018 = 8.71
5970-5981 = 7.86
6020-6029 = 8.52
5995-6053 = 8.89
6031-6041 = 9.08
